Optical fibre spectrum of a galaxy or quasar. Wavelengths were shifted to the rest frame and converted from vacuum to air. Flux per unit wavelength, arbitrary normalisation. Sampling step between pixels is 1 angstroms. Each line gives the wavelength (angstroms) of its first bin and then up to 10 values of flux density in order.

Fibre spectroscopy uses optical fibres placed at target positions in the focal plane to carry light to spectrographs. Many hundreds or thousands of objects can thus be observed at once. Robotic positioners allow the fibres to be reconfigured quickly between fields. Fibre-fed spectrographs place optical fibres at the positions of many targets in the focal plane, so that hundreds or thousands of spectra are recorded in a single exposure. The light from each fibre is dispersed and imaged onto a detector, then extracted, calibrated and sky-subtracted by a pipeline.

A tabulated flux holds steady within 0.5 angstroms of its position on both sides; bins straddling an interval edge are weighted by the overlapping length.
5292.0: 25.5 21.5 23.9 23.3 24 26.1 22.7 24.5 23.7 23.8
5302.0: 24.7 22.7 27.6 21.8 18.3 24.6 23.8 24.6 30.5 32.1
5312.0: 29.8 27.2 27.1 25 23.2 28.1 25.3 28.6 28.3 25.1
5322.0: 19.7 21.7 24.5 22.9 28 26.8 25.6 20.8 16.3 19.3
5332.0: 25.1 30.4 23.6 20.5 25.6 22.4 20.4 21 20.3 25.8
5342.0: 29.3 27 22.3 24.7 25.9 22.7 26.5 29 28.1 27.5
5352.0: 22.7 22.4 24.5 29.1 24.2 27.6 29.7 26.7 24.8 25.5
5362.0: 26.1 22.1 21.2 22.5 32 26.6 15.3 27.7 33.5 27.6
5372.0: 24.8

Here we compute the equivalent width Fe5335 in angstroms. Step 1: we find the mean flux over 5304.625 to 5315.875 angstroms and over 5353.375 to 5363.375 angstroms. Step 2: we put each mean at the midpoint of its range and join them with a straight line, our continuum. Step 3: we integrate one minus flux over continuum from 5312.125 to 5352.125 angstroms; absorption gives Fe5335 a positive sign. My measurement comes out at 1.9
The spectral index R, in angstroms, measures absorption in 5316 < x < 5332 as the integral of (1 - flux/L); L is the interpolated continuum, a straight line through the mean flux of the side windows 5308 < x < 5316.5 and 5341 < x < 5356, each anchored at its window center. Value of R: 1.6 angstroms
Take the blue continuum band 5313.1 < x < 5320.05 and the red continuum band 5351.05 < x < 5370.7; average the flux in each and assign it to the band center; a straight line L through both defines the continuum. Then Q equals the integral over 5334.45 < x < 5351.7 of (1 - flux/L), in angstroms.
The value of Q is 0.9 angstroms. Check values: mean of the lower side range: 26.4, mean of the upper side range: 25.6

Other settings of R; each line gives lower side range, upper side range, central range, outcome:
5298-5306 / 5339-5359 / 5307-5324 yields -1.4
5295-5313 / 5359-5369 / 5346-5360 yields -1.0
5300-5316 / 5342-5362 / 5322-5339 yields 1.7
